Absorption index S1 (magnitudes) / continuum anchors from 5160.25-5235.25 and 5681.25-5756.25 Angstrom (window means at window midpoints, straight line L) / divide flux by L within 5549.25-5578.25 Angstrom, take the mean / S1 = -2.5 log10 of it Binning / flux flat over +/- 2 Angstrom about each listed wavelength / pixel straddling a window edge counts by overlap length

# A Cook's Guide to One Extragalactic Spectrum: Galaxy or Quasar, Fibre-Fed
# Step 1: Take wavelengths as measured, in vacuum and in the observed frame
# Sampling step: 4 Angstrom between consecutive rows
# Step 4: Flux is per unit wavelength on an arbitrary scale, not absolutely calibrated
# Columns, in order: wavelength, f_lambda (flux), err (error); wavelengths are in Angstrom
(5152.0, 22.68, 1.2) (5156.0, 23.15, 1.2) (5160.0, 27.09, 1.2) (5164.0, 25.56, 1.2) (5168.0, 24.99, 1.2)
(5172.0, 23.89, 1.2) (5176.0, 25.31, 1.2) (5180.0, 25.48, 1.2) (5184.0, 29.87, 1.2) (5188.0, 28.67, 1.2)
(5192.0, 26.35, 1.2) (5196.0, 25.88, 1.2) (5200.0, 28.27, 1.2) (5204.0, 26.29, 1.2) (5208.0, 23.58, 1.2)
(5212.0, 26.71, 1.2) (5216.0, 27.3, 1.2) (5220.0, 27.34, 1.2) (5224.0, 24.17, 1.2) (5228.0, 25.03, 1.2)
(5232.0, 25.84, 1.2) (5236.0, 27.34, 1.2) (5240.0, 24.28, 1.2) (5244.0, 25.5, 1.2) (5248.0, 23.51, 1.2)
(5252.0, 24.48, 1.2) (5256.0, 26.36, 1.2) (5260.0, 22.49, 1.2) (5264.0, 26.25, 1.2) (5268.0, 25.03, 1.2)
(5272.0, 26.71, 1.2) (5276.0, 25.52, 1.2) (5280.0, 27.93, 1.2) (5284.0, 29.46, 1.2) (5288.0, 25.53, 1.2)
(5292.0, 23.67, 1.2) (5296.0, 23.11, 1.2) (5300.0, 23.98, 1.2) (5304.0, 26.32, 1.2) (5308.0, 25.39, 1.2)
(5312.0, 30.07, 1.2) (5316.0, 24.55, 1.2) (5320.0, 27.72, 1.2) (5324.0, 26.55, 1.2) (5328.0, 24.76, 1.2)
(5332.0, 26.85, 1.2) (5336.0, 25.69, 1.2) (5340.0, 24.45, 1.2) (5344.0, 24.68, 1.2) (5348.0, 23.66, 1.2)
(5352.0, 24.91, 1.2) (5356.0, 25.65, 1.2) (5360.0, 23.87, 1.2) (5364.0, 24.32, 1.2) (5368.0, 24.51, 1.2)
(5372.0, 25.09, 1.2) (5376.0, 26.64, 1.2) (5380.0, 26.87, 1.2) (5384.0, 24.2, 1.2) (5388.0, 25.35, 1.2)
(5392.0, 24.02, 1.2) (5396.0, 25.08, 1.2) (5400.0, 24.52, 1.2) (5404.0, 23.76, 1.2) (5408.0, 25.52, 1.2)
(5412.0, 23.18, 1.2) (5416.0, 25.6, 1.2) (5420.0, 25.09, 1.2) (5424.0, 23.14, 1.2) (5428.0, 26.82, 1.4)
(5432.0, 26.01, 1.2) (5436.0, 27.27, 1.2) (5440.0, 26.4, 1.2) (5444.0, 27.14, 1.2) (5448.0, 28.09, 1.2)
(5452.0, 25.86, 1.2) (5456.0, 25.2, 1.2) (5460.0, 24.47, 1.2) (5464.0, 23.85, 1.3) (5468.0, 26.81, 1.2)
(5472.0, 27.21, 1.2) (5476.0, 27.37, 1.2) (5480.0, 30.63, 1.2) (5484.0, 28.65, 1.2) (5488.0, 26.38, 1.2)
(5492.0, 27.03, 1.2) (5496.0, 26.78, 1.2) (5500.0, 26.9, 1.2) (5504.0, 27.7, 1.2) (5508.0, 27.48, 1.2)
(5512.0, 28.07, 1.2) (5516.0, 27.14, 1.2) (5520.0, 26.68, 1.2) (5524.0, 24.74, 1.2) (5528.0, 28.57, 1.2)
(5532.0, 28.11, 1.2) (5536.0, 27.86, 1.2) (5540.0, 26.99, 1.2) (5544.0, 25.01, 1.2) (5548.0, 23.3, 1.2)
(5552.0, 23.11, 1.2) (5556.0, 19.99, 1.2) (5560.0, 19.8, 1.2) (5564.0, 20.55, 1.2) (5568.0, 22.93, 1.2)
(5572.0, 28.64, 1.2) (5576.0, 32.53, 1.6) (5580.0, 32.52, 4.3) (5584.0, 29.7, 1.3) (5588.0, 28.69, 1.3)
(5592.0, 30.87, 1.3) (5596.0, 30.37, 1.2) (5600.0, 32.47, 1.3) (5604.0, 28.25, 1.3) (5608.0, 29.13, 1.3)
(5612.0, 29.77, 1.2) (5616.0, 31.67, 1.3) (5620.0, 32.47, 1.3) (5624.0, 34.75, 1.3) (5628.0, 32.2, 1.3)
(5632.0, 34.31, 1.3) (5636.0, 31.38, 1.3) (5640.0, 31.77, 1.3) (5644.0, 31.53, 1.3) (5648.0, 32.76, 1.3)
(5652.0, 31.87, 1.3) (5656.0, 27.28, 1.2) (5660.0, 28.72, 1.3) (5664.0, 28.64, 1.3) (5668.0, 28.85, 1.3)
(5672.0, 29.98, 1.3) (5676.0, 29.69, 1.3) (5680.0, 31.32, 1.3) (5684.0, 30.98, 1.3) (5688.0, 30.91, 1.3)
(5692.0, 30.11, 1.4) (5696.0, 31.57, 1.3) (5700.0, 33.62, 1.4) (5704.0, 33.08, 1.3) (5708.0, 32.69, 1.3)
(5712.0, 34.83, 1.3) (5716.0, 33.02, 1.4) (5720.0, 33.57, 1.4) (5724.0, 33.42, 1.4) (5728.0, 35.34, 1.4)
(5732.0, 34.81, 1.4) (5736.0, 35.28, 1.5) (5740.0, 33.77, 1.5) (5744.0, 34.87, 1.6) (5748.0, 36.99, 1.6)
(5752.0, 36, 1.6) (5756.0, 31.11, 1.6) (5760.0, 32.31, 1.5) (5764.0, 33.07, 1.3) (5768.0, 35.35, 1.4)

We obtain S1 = 0.290 mag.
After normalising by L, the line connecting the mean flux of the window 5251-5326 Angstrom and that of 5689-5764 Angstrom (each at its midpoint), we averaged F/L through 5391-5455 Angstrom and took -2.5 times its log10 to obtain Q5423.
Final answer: 0.11 mag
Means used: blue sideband 25.9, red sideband 33.6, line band 25.5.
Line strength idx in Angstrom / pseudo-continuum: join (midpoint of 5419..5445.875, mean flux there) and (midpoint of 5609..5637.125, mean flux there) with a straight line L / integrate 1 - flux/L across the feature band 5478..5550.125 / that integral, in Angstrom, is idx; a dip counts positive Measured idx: 3.9 Angstrom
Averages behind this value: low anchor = 26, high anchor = 32.3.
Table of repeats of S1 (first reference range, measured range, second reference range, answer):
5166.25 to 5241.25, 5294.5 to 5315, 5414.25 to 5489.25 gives 0.02 mag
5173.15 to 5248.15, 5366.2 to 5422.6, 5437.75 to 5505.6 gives 0.07 mag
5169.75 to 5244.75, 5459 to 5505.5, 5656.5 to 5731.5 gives 0.09 mag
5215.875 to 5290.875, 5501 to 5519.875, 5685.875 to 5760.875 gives 0.10 mag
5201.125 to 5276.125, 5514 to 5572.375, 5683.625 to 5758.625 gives 0.23 mag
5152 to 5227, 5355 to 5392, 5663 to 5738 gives 0.13 mag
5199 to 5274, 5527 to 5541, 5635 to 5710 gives 0.05 mag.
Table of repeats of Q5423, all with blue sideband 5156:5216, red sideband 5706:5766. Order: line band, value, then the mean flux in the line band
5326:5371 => 0.15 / 24.9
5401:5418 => 0.20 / 24.5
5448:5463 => 0.18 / 25.5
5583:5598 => 0.07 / 29.9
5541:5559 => 0.34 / 22.9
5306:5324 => 0.05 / 26.9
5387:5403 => 0.18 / 24.6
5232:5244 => 0.05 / 25.8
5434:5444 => 0.11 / 26.9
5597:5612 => 0.08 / 30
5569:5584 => 0.05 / 30.5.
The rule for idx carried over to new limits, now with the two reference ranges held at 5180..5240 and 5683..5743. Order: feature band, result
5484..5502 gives 2.0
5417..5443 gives 3.2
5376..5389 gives 1.4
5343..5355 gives 1.6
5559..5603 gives 4.4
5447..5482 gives 3.9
